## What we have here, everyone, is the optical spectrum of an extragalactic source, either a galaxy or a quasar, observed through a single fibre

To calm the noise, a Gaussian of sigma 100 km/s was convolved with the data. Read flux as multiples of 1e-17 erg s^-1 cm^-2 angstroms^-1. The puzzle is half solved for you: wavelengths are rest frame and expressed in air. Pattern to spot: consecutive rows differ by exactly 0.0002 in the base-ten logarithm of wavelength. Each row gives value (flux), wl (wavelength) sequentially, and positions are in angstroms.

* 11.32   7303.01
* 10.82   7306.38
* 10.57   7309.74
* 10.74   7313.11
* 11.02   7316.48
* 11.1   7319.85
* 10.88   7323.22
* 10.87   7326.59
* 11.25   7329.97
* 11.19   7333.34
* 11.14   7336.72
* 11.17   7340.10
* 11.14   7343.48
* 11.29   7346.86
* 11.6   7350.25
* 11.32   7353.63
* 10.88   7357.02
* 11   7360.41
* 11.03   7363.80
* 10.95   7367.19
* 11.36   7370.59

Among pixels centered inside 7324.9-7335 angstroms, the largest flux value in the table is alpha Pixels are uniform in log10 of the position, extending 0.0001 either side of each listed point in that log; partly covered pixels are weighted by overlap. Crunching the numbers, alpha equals 11.25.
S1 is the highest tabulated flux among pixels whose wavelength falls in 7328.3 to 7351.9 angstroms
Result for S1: 11.6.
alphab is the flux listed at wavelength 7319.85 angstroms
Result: 11.1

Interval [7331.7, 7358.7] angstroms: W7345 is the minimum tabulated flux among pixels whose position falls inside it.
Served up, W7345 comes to 10.88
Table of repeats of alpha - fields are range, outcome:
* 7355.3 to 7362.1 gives 11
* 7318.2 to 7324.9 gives 11.1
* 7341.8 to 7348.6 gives 11.29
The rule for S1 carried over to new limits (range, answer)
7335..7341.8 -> 11.17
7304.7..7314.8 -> 10.82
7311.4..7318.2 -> 11.02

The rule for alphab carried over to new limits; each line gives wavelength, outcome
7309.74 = 10.57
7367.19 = 10.95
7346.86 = 11.29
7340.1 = 11.17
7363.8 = 11.03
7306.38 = 10.82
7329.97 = 11.25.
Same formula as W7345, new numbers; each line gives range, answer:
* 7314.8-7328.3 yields 10.87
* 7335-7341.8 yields 11.14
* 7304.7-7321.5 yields 10.57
